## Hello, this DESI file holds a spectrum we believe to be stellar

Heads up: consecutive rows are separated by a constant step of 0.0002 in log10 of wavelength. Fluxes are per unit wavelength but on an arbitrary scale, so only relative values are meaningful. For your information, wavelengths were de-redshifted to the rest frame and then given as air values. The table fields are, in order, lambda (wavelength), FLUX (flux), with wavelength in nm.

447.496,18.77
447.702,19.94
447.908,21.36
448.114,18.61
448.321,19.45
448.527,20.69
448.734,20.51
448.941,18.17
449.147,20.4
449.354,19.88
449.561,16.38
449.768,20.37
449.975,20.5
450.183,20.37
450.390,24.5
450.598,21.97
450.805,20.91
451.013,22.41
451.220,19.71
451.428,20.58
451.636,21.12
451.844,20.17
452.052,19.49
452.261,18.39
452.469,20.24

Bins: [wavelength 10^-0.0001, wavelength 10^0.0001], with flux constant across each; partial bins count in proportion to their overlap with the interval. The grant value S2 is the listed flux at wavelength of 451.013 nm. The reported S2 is 22.41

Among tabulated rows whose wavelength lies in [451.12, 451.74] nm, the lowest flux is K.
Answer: 19.71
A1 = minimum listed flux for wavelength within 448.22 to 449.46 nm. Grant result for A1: 18.17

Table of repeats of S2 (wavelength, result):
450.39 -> 24.5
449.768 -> 20.37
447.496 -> 18.77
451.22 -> 19.71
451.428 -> 20.58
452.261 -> 18.39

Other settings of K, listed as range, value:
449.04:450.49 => 16.38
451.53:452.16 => 19.49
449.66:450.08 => 20.37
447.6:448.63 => 18.61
